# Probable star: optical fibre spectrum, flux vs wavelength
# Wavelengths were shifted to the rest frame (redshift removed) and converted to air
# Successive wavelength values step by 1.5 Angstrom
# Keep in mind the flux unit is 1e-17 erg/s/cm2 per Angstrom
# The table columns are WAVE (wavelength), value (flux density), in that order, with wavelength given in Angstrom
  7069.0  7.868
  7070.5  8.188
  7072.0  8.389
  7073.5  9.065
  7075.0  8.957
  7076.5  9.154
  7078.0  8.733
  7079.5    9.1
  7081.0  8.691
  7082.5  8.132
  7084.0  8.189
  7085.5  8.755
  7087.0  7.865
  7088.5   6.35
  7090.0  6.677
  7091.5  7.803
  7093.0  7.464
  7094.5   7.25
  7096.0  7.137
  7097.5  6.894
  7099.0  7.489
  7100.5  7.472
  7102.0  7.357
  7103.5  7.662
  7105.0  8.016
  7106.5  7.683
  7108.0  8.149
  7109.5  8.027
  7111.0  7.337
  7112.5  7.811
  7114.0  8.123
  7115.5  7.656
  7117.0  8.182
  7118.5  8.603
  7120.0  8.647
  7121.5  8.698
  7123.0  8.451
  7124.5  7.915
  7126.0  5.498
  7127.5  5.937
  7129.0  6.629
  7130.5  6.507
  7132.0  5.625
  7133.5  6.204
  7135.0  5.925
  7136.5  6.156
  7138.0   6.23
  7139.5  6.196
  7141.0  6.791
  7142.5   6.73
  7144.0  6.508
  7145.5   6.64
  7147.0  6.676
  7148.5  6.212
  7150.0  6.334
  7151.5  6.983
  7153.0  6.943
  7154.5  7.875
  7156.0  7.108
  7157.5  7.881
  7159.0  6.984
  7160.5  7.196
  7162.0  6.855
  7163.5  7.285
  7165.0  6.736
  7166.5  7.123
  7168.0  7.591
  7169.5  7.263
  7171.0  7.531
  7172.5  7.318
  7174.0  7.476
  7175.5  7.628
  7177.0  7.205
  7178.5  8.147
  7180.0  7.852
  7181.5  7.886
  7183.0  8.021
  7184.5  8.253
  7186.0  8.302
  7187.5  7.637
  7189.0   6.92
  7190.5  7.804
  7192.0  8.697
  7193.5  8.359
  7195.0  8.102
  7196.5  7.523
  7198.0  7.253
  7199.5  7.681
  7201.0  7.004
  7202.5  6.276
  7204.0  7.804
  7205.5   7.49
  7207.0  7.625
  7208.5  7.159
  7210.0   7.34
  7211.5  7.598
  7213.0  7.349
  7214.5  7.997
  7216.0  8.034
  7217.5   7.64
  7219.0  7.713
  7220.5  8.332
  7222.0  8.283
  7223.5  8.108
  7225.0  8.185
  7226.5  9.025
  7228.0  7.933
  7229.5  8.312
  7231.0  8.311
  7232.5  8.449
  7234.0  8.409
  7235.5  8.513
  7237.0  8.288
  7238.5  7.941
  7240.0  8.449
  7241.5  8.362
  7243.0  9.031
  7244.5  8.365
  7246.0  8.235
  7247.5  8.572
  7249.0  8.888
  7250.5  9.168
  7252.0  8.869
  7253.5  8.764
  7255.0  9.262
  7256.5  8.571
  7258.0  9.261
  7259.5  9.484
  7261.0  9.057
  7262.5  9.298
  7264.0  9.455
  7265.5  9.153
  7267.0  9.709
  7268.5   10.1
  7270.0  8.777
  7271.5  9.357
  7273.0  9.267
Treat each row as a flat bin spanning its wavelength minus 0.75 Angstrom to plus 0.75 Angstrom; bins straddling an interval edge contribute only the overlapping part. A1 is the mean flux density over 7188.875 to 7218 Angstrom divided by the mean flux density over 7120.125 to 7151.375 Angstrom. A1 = 1.1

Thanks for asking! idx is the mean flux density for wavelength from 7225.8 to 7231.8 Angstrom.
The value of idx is 8.39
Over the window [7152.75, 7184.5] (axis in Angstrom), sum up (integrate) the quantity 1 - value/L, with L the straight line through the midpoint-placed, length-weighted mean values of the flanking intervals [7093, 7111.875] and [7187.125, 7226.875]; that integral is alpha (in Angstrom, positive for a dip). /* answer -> 0.86 Angstrom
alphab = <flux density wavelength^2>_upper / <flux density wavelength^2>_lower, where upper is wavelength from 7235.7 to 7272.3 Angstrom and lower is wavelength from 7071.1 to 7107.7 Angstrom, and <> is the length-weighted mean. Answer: 1.2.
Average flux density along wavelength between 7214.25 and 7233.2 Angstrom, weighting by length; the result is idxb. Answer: 8.18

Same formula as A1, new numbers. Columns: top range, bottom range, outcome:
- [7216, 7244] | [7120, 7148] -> 1.24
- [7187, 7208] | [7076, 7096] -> 0.95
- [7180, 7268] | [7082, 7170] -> 1.14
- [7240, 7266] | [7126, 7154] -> 1.39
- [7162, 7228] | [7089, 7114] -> 1.02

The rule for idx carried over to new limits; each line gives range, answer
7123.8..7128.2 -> 6.44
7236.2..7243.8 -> 8.41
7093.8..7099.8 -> 7.19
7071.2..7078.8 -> 8.86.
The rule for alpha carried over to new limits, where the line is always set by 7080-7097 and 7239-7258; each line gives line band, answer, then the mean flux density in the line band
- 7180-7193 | 0.6 Angstrom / 7.94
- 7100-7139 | 2.7 Angstrom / 7.32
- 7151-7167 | 1.9 Angstrom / 7.18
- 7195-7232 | 3.2 Angstrom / 7.76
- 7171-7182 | 0.8 Angstrom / 7.63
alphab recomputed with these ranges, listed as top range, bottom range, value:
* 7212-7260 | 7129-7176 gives 1.26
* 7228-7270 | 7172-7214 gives 1.17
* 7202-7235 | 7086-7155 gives 1.13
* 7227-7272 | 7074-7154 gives 1.24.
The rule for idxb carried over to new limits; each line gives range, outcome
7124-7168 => 6.69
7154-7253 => 7.86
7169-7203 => 7.67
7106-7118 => 7.89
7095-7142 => 7.26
